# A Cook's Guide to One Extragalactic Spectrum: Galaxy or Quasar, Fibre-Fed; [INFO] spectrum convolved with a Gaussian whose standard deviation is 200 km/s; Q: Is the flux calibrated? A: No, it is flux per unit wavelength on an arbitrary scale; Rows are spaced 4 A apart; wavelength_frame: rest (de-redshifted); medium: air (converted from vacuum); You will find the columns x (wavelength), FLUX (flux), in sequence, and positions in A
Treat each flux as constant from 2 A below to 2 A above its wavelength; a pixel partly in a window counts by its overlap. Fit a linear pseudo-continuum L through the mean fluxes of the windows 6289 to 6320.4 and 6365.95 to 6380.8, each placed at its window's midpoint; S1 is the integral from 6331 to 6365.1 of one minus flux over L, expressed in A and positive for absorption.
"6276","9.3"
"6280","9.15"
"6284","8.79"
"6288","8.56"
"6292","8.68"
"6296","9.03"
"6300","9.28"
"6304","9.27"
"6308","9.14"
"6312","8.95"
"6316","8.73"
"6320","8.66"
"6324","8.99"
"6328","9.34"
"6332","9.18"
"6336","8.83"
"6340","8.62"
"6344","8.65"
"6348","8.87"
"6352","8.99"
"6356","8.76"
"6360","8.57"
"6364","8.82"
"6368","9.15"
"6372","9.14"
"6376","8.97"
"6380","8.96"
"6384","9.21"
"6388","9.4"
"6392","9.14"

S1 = 0.9 A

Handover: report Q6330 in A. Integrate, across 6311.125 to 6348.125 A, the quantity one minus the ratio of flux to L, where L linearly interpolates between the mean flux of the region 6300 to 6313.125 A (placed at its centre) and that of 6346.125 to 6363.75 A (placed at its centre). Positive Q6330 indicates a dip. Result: 0.43 A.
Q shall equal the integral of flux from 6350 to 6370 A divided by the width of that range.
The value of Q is 8.86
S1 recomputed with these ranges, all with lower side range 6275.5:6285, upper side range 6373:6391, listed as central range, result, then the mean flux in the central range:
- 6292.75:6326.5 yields 0.35 A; 9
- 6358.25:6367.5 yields 0.36 A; 8.77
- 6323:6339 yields 0.08 A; 9.06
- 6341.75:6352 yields 0.35 A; 8.8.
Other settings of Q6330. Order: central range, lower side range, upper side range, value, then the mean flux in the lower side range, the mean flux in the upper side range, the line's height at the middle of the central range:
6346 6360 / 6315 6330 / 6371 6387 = 0.3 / 8.94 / 9.09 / 9.02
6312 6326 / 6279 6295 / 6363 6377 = 0.1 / 8.79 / 9.04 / 8.88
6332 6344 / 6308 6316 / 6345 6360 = 0.1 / 8.94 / 8.82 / 8.86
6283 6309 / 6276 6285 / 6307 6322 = 0.0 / 9.06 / 8.85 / 8.97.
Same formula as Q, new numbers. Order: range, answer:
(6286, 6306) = 8.96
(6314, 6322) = 8.7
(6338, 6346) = 8.63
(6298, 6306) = 9.27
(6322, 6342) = 8.99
